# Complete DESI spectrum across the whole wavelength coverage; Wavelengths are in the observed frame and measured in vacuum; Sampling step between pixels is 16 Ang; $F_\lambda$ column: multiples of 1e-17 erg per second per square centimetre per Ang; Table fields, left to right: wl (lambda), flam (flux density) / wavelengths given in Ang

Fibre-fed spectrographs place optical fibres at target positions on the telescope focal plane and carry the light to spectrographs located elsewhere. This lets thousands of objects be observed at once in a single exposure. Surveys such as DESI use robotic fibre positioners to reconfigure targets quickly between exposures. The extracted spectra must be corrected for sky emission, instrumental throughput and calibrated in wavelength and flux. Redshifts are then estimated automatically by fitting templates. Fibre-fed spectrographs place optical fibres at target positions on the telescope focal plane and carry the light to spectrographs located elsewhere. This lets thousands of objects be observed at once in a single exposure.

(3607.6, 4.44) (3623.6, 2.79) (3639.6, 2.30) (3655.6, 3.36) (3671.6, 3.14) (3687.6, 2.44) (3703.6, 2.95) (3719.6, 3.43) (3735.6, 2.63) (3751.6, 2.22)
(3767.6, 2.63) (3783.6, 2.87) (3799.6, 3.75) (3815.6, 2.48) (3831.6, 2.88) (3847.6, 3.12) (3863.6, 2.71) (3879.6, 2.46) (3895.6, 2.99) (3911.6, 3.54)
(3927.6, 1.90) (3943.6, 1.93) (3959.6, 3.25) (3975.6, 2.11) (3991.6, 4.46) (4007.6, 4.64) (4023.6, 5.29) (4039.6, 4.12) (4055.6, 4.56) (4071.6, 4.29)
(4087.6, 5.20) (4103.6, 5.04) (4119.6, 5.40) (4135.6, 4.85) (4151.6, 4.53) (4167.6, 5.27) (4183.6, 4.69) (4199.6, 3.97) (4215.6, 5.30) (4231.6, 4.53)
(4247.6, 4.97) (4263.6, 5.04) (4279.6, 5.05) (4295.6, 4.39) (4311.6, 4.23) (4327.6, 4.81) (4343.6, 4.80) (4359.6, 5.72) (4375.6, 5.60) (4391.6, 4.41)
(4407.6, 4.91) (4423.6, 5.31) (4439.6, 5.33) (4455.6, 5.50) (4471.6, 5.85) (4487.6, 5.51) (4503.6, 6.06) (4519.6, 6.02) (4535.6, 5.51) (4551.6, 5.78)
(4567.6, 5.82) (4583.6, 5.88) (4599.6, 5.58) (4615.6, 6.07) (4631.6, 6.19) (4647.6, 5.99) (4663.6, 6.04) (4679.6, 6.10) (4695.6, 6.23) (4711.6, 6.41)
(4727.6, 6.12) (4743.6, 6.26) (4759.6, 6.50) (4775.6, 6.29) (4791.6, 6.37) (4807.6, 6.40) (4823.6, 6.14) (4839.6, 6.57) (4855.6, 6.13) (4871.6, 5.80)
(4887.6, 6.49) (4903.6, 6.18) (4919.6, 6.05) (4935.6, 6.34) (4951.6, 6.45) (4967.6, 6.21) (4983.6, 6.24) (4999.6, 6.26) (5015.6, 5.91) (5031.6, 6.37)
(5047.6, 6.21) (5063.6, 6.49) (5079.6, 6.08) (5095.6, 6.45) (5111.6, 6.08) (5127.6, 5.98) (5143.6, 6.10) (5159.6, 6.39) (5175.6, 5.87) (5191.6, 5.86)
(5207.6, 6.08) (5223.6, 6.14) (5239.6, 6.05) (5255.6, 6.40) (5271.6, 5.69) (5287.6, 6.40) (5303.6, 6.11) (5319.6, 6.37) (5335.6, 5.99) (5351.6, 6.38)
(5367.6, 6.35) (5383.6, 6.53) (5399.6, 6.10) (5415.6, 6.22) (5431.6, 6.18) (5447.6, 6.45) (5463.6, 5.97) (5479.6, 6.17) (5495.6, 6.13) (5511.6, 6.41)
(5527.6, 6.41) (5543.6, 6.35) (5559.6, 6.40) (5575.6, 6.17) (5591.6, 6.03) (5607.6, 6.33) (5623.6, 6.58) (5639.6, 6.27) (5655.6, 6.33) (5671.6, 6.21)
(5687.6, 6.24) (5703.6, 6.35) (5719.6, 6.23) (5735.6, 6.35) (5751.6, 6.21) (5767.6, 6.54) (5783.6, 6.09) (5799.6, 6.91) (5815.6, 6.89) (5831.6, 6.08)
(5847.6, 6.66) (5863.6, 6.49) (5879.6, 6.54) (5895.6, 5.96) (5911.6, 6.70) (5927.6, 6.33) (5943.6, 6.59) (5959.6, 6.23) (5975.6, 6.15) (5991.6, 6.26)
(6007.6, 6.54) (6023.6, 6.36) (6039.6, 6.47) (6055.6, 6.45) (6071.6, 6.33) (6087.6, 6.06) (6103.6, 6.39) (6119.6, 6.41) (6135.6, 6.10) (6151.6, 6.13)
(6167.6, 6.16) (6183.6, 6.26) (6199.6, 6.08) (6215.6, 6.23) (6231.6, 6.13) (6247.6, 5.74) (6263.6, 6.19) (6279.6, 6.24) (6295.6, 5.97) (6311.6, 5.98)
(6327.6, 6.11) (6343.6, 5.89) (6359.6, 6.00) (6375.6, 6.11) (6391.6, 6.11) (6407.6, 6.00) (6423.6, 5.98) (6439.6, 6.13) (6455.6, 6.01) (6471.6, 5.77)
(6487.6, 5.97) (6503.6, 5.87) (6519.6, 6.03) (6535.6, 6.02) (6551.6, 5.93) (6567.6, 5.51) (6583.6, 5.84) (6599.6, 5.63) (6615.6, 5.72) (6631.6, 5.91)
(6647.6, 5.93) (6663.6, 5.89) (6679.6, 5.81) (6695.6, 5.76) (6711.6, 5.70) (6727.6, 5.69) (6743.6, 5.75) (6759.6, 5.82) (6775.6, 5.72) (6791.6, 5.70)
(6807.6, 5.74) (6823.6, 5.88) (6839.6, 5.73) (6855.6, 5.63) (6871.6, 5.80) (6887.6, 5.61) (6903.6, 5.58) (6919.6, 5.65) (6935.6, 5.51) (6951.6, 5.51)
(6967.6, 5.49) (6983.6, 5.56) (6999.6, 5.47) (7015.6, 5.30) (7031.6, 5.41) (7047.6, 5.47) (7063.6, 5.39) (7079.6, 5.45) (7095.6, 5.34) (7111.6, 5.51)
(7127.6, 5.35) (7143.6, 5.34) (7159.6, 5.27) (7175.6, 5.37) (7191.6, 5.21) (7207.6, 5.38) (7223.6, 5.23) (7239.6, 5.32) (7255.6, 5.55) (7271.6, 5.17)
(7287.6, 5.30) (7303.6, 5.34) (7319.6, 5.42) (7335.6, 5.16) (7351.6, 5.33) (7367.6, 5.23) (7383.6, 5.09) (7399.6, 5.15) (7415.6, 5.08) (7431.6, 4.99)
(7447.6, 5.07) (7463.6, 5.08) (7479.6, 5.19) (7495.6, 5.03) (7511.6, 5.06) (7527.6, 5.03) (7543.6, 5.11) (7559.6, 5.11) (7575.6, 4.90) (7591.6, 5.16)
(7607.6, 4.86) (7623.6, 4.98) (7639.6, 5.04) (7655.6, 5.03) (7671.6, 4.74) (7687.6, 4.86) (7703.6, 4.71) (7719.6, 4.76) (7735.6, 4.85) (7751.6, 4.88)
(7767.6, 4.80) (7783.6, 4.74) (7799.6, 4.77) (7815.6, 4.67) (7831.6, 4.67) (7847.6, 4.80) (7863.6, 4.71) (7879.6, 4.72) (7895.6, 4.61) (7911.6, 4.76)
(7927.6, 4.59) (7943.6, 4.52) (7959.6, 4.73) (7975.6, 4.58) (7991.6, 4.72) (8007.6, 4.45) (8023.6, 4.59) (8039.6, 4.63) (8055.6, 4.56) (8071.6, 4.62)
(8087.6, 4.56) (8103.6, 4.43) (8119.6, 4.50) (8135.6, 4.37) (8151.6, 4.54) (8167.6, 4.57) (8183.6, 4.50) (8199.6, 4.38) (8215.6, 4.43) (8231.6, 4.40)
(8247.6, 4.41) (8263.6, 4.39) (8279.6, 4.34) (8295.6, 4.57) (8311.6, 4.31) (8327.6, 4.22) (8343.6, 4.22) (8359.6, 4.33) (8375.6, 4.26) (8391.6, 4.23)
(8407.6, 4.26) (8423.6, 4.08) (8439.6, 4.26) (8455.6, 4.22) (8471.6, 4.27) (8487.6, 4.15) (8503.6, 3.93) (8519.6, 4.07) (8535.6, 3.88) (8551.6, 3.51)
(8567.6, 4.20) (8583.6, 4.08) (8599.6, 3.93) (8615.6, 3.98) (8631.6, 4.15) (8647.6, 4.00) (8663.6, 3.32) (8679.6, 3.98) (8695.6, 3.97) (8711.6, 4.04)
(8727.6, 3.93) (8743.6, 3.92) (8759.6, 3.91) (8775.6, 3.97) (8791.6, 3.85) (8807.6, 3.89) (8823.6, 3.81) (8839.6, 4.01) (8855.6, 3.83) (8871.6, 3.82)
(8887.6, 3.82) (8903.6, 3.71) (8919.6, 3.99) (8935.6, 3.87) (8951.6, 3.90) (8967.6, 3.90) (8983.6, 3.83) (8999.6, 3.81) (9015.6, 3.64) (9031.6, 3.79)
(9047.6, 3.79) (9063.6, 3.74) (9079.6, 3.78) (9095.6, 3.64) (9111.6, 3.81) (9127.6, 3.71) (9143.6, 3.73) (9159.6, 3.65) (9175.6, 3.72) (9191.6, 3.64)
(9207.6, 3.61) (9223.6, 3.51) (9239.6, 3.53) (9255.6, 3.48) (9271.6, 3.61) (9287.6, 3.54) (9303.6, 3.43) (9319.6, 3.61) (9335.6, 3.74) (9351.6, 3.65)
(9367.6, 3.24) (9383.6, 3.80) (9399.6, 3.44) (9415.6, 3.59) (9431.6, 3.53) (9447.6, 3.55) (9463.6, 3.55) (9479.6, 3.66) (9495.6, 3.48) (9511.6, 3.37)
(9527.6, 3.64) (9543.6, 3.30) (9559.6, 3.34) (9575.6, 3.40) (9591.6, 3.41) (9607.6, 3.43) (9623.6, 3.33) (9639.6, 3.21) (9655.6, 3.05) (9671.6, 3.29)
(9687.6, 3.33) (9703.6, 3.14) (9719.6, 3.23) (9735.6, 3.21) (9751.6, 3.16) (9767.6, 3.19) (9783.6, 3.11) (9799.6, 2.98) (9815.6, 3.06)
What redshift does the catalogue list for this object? 0.00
